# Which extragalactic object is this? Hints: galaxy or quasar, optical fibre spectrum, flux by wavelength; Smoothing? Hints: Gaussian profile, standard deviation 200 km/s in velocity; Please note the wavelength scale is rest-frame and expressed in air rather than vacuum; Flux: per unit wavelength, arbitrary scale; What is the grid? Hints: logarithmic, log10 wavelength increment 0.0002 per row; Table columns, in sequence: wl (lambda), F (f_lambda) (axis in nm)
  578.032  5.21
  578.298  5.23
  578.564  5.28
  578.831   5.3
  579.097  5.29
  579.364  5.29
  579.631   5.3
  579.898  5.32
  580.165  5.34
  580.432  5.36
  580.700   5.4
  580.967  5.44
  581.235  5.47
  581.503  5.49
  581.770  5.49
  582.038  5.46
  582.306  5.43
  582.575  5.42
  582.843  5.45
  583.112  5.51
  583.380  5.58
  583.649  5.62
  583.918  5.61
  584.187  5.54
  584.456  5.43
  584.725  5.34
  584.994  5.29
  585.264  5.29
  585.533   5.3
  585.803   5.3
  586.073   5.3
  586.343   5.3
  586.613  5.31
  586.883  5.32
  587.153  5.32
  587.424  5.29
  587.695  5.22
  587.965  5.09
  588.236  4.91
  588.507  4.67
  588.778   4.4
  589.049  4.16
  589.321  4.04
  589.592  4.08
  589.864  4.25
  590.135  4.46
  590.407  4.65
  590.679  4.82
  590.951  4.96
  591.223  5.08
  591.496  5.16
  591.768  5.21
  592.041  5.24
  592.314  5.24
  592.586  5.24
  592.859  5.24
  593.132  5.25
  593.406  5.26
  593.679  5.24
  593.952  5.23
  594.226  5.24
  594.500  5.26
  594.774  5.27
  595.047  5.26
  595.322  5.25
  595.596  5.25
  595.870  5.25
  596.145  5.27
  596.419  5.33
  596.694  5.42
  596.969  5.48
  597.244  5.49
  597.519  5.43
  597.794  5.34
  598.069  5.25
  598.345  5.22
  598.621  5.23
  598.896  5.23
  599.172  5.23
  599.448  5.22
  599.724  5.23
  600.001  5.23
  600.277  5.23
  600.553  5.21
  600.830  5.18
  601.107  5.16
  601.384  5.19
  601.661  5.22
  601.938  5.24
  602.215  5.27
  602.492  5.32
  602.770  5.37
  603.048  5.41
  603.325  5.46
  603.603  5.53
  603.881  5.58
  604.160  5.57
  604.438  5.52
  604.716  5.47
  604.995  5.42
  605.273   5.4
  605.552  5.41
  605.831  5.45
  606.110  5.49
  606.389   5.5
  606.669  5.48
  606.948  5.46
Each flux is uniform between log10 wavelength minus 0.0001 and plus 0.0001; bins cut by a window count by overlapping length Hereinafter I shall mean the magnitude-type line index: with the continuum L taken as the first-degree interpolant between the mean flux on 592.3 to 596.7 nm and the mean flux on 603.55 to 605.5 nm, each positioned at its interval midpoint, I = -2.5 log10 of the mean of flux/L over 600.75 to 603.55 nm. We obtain 0.03 mag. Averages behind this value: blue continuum 5.26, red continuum 5.49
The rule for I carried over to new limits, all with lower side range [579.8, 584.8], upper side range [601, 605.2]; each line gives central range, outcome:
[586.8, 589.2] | 0.110 mag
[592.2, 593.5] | 0.036 mag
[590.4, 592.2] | 0.079 mag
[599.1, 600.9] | 0.036 mag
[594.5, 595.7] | 0.032 mag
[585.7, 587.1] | 0.028 mag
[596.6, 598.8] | 0.010 mag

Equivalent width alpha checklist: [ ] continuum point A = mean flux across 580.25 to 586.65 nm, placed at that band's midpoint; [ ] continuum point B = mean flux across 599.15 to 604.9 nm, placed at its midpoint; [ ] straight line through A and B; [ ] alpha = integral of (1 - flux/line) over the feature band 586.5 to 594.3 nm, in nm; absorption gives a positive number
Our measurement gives 0.64 nm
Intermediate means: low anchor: 5.42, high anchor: 5.33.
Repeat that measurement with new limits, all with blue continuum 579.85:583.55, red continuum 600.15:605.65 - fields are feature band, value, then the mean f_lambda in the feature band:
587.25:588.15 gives 0.038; 5.19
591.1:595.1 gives 0.126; 5.23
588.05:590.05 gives 0.382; 4.38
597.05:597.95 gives -0.007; 5.42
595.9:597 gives 0.007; 5.35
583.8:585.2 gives 0.000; 5.43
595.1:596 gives 0.023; 5.25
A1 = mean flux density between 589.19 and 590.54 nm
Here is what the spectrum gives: 4.3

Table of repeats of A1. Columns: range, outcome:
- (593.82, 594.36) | 5.23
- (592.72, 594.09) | 5.24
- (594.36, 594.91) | 5.26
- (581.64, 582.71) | 5.45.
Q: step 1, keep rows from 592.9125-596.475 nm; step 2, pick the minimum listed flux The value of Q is 5.23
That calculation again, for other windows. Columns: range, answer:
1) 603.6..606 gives 5.4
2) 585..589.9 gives 4.04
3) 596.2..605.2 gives 5.16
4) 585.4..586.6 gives 5.3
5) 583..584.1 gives 5.51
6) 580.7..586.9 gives 5.29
